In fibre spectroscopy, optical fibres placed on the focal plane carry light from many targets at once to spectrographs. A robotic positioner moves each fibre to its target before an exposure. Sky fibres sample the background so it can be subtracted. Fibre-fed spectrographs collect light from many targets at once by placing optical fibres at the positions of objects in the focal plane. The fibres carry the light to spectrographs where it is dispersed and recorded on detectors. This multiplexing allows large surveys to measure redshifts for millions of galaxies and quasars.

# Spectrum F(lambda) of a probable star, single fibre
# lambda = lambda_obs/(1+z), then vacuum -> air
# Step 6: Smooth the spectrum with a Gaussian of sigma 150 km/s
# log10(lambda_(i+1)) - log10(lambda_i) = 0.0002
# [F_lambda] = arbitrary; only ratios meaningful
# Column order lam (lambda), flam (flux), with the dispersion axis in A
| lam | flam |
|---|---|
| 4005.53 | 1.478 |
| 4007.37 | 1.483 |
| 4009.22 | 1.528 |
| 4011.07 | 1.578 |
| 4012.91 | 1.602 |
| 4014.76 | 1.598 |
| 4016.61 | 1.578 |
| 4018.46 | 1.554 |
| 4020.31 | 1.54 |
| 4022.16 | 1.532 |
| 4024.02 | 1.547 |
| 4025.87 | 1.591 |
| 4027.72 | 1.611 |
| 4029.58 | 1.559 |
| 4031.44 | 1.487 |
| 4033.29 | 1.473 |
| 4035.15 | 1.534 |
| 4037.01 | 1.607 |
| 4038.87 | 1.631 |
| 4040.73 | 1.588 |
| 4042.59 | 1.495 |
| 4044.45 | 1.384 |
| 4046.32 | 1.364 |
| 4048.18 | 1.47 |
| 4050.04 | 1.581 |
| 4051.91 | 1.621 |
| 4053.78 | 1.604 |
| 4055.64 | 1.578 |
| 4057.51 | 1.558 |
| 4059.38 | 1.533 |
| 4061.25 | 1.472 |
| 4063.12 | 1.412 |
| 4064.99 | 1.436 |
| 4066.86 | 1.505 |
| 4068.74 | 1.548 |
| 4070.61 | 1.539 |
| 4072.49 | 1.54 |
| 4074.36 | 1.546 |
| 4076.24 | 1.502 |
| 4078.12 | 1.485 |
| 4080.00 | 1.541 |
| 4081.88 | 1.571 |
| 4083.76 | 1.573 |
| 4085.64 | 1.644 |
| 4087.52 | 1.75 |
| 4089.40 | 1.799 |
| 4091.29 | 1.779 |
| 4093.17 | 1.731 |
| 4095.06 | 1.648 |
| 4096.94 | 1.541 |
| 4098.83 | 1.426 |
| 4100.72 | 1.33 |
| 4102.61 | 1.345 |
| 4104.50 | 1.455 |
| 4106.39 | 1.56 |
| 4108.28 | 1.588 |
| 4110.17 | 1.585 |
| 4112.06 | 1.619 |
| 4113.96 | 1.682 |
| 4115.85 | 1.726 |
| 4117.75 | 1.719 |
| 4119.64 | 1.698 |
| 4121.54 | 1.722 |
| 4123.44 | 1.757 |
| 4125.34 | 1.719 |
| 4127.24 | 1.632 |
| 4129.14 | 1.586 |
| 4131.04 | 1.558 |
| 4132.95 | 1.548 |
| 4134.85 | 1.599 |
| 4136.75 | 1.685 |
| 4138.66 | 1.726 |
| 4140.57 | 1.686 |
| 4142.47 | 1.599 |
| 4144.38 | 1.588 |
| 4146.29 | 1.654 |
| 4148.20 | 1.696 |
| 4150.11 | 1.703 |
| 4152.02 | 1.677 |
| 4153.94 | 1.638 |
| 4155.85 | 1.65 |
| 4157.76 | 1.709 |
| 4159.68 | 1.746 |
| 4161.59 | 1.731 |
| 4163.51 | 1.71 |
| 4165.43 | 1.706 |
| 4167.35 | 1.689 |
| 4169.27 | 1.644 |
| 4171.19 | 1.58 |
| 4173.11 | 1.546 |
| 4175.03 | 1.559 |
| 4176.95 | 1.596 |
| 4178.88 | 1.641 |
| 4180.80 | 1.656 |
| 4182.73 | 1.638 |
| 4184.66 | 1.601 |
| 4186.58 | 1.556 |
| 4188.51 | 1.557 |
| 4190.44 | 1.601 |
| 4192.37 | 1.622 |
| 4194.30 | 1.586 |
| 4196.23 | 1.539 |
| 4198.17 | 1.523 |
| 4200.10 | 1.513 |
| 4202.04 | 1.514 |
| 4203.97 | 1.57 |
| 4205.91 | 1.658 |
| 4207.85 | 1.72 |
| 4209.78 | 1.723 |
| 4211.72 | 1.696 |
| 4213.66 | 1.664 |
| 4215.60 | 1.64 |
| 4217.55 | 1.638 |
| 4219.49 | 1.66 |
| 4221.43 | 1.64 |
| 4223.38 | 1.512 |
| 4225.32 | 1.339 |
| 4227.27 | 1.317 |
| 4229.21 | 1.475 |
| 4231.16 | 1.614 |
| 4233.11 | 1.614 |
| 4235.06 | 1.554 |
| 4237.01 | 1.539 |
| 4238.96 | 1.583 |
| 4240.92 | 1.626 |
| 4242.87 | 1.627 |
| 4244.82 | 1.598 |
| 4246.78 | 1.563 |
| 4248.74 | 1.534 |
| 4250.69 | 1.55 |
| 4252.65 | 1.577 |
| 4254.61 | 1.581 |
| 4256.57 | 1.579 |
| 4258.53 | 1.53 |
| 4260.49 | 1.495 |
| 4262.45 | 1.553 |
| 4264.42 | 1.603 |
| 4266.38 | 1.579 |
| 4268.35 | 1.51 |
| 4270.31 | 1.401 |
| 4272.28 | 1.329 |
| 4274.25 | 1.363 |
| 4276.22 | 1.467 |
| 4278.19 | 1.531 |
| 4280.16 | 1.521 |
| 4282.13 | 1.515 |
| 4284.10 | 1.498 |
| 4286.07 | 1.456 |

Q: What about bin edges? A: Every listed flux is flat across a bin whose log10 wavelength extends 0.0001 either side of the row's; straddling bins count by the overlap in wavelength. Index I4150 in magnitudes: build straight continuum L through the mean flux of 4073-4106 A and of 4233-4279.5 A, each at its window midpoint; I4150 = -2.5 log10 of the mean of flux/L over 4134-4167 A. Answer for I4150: -0.081 mag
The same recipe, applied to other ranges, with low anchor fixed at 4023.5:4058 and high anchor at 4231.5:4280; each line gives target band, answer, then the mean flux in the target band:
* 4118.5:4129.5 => -0.10 mag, 1.69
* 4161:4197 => -0.05 mag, 1.62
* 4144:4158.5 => -0.09 mag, 1.67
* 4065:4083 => 0.01 mag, 1.53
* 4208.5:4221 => -0.09 mag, 1.67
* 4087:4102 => -0.05 mag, 1.62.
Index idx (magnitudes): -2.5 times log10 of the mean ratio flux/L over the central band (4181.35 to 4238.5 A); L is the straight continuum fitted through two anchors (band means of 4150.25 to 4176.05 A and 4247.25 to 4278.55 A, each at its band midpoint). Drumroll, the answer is 0.01 mag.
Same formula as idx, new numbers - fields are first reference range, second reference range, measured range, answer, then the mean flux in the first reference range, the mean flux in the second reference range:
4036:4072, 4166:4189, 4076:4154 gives -0.039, 1.52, 1.61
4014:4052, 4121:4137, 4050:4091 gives 0.010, 1.54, 1.64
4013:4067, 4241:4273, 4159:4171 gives -0.105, 1.53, 1.54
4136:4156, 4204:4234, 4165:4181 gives 0.012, 1.66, 1.59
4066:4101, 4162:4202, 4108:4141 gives -0.045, 1.58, 1.6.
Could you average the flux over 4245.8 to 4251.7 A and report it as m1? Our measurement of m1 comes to 1.55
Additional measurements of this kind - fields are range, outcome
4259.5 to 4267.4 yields 1.56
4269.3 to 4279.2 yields 1.42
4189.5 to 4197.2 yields 1.59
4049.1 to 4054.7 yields 1.6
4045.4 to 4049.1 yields 1.42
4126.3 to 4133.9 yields 1.58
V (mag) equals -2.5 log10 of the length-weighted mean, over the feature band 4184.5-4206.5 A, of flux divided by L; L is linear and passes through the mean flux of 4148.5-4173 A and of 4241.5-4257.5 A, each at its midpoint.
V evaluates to 0.05 mag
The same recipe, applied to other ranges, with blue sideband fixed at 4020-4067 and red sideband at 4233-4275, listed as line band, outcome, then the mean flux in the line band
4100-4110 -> 0.045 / 1.47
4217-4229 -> 0.018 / 1.51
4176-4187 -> -0.056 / 1.62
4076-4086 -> -0.015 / 1.55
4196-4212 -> -0.047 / 1.61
